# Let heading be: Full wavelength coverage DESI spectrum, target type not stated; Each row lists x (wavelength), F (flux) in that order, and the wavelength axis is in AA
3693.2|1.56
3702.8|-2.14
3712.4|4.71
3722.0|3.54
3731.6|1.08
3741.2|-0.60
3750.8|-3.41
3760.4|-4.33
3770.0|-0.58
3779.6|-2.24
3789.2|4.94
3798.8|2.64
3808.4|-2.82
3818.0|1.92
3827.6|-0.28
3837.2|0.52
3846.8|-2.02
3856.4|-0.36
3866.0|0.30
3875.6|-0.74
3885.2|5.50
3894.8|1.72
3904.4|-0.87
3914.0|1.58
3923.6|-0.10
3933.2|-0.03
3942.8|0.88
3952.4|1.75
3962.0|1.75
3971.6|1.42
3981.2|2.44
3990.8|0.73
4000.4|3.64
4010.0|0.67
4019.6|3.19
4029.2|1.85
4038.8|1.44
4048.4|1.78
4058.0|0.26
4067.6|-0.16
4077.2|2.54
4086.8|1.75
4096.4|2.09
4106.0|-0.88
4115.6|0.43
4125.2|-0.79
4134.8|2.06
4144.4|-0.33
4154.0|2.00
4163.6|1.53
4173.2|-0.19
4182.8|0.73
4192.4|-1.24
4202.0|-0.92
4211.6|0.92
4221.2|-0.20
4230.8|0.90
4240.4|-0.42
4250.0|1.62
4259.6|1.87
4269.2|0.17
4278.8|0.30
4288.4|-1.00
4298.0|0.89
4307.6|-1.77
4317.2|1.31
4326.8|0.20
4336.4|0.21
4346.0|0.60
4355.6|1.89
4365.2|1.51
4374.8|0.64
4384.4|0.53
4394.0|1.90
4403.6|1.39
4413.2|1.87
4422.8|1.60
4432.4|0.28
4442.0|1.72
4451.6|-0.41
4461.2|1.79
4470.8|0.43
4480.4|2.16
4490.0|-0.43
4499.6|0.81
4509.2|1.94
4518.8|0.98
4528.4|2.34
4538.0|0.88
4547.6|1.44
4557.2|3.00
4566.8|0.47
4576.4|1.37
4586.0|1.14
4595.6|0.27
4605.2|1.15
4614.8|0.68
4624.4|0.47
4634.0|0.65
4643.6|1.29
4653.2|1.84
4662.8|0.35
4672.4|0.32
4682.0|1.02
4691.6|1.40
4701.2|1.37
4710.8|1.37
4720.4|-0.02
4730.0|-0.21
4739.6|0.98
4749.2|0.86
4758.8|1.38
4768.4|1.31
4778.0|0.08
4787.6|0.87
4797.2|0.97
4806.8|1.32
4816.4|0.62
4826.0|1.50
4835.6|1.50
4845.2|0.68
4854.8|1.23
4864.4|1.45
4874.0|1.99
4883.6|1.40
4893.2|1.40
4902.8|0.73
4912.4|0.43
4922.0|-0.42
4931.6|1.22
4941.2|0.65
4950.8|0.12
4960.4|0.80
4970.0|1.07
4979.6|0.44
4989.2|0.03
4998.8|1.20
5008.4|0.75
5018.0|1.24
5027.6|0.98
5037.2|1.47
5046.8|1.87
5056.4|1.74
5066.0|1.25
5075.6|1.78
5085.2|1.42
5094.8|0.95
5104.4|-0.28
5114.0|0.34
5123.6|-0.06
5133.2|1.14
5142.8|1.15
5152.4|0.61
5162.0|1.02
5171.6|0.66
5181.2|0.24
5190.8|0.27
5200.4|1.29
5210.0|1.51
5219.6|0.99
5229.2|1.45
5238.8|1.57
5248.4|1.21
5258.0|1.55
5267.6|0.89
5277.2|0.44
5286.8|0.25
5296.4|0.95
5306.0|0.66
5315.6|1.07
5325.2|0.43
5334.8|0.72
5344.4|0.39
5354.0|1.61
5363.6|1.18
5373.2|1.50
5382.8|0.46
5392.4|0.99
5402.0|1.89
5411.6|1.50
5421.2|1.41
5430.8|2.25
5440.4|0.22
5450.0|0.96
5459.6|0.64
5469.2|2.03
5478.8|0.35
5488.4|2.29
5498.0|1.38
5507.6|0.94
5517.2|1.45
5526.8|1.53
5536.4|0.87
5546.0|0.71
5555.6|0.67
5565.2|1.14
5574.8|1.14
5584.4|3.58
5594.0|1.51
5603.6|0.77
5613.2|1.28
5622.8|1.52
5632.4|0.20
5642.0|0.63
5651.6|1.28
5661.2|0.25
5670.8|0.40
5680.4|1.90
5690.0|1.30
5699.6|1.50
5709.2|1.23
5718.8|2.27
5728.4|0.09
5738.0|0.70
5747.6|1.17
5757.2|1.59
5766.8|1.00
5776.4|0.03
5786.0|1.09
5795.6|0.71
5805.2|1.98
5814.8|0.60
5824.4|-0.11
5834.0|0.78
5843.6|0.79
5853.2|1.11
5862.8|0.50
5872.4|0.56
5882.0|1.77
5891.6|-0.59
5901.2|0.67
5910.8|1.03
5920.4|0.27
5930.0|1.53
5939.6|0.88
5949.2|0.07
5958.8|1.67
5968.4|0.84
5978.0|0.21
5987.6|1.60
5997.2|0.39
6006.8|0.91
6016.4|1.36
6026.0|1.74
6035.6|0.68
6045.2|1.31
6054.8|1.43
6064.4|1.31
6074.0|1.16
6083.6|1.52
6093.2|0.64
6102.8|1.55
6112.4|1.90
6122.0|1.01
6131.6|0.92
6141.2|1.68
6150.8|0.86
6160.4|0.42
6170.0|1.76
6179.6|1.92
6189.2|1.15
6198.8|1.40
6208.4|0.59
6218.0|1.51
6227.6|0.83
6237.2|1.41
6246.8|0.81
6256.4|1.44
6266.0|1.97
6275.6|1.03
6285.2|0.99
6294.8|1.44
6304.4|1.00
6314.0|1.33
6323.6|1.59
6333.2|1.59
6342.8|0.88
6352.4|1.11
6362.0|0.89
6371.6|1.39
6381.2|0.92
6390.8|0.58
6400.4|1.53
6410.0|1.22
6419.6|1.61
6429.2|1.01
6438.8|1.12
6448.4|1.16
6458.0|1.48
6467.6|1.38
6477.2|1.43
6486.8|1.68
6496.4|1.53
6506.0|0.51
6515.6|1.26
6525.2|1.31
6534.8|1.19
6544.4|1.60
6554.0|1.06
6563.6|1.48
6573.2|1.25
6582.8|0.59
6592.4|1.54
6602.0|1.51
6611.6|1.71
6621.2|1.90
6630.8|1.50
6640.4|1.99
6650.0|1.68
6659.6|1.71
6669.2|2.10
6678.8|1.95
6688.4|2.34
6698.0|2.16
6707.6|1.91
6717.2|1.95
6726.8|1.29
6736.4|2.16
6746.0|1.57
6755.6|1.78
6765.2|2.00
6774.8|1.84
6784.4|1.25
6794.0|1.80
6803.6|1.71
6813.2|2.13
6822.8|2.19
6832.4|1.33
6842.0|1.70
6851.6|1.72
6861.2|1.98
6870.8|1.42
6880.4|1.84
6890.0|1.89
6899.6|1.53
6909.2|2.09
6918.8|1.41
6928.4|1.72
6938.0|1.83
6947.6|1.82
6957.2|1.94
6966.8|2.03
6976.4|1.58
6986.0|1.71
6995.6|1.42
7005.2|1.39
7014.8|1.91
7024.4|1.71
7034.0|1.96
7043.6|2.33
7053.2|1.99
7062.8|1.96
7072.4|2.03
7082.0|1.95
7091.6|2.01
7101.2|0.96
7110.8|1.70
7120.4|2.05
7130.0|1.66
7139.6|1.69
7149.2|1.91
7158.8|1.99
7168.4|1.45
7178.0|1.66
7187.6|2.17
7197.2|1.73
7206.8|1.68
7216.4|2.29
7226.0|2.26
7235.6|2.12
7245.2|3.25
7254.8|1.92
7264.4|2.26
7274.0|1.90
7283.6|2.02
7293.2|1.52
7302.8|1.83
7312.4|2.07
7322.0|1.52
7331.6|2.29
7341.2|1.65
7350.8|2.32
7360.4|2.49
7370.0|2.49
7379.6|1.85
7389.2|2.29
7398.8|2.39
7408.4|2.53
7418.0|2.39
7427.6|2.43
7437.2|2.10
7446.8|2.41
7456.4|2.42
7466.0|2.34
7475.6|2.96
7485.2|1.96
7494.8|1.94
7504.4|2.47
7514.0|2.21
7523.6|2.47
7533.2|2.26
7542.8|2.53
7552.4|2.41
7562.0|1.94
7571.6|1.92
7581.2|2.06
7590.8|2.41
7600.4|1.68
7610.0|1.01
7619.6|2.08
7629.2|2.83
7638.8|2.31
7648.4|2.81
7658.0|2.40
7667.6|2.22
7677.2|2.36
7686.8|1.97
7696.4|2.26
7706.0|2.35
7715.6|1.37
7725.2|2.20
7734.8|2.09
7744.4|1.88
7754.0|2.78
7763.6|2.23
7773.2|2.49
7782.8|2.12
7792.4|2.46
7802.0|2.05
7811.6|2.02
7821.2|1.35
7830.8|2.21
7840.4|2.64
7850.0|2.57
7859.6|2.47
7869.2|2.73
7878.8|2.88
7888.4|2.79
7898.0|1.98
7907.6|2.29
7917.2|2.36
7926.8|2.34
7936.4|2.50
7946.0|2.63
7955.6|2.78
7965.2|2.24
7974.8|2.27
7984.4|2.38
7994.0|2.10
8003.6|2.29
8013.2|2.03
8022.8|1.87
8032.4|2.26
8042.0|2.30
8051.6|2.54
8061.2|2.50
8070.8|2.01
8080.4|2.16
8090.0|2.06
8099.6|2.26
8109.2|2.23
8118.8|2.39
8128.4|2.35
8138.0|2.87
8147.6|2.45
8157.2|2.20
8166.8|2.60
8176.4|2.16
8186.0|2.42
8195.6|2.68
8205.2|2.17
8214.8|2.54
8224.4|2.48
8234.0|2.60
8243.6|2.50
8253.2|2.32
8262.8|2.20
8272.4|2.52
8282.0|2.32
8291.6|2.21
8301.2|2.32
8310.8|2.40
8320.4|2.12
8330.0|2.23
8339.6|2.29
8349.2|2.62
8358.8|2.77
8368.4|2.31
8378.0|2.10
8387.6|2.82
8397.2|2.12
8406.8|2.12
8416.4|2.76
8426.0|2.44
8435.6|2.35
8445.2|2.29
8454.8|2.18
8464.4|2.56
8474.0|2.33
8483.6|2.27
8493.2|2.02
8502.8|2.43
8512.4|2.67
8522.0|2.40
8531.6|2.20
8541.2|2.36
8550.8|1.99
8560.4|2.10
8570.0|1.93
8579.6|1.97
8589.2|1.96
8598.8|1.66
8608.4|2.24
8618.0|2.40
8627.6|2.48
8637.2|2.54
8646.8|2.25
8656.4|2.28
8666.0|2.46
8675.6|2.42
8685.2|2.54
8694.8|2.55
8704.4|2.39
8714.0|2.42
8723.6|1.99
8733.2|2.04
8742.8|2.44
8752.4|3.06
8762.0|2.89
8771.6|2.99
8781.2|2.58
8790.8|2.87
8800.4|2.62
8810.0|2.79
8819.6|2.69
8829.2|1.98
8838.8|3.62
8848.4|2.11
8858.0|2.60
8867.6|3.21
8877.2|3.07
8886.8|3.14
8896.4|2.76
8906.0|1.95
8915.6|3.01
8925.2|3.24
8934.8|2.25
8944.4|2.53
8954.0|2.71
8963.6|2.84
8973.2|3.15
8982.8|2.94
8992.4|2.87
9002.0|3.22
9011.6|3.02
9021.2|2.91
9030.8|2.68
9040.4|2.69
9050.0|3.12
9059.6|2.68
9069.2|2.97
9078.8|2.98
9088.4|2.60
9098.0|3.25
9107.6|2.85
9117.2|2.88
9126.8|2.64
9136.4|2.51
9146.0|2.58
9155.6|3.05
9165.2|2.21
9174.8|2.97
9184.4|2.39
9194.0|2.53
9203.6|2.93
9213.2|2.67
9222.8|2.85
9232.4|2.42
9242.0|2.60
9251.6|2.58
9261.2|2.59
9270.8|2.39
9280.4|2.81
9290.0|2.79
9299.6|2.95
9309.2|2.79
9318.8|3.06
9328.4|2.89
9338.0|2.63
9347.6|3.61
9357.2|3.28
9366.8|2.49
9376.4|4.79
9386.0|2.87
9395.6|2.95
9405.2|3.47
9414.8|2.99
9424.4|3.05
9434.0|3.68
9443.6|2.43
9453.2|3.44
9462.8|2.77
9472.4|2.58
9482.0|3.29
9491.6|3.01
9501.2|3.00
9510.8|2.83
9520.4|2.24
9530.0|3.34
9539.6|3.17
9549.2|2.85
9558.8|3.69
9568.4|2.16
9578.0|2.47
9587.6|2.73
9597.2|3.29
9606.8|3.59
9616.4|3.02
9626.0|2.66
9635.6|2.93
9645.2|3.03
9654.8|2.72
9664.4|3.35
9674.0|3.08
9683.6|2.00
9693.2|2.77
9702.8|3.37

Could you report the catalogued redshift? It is 0.656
